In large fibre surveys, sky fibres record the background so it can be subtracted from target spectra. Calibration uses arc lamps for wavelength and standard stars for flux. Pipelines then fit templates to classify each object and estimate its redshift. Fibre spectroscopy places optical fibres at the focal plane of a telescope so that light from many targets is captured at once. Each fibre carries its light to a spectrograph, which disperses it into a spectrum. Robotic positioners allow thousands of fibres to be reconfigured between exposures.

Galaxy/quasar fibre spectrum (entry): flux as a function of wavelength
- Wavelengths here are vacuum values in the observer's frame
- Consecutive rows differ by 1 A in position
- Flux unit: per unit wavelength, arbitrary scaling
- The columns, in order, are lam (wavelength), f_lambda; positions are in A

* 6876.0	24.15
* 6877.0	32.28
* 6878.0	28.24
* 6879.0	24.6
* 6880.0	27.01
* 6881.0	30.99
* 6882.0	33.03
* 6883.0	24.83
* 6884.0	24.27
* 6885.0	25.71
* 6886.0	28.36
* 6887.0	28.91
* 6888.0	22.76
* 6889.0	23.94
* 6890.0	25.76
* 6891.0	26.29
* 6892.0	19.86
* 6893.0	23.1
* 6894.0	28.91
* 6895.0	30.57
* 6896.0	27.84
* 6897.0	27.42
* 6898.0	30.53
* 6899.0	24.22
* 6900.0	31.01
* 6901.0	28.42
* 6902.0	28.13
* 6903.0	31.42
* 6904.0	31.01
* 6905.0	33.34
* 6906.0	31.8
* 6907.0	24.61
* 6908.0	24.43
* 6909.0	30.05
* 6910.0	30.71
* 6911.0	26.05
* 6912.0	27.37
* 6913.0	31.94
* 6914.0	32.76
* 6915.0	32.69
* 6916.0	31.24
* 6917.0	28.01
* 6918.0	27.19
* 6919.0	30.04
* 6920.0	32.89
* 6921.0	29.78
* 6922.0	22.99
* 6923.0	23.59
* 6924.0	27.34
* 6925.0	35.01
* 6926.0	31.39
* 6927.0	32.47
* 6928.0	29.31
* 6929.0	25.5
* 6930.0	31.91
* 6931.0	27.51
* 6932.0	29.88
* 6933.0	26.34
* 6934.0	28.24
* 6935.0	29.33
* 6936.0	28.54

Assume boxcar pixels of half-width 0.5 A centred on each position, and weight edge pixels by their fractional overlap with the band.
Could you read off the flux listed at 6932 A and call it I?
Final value 29.88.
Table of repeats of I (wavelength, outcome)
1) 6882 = 33.03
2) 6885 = 25.71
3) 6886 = 28.36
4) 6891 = 26.29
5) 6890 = 25.76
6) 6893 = 23.1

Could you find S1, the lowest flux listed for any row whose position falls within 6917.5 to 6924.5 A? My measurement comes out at 22.99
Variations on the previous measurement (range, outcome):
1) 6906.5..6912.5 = 24.43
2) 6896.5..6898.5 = 27.42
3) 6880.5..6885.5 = 24.27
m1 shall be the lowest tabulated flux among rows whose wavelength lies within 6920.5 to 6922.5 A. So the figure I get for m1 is 22.99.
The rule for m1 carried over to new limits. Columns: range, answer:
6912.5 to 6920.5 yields 27.19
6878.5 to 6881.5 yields 24.6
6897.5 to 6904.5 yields 24.22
